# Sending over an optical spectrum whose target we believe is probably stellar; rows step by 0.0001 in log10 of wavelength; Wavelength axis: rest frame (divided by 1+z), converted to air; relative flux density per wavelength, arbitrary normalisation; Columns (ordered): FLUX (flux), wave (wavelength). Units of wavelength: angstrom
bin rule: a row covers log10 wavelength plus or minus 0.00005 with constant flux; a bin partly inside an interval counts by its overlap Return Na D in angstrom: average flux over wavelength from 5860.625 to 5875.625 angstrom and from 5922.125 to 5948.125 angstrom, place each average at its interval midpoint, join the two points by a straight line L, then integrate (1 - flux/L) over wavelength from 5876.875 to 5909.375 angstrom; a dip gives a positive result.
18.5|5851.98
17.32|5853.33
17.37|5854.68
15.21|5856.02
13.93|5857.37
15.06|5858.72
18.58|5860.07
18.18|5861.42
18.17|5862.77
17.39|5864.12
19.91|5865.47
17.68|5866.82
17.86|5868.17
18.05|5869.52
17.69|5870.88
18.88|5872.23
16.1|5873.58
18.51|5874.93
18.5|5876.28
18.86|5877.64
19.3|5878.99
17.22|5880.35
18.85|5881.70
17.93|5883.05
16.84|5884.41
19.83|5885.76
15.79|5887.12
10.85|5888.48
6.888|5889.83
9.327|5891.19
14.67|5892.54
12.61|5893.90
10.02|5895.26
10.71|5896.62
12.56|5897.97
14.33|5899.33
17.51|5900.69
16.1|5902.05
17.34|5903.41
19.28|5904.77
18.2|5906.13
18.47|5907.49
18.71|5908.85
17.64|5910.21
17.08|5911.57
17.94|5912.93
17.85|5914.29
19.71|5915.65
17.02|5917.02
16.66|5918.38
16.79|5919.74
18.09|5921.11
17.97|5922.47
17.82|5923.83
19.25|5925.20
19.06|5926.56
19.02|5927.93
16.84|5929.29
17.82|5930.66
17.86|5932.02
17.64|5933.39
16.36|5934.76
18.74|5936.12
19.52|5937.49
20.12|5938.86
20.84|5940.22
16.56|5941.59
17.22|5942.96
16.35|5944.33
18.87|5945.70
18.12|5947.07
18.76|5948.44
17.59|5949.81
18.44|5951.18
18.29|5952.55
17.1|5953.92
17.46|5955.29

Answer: 4.7 angstrom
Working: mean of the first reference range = 18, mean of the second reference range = 18.2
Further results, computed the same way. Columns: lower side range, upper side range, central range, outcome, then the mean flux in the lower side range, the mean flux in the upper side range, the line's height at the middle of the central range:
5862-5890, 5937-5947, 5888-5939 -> 4.5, 17.4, 18.4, 18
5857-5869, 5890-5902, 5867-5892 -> -2.3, 17.5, 12.6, 15.1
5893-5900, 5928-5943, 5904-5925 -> -4.4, 12.1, 18.2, 14.9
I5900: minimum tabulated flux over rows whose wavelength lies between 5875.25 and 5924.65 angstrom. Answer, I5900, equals 6.888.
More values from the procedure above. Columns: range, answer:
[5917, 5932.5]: 16.66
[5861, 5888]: 15.79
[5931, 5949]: 16.35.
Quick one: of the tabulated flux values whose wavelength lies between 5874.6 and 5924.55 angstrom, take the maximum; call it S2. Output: 19.83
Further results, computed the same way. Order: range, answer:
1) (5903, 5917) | 19.71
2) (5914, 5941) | 20.84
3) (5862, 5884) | 19.91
